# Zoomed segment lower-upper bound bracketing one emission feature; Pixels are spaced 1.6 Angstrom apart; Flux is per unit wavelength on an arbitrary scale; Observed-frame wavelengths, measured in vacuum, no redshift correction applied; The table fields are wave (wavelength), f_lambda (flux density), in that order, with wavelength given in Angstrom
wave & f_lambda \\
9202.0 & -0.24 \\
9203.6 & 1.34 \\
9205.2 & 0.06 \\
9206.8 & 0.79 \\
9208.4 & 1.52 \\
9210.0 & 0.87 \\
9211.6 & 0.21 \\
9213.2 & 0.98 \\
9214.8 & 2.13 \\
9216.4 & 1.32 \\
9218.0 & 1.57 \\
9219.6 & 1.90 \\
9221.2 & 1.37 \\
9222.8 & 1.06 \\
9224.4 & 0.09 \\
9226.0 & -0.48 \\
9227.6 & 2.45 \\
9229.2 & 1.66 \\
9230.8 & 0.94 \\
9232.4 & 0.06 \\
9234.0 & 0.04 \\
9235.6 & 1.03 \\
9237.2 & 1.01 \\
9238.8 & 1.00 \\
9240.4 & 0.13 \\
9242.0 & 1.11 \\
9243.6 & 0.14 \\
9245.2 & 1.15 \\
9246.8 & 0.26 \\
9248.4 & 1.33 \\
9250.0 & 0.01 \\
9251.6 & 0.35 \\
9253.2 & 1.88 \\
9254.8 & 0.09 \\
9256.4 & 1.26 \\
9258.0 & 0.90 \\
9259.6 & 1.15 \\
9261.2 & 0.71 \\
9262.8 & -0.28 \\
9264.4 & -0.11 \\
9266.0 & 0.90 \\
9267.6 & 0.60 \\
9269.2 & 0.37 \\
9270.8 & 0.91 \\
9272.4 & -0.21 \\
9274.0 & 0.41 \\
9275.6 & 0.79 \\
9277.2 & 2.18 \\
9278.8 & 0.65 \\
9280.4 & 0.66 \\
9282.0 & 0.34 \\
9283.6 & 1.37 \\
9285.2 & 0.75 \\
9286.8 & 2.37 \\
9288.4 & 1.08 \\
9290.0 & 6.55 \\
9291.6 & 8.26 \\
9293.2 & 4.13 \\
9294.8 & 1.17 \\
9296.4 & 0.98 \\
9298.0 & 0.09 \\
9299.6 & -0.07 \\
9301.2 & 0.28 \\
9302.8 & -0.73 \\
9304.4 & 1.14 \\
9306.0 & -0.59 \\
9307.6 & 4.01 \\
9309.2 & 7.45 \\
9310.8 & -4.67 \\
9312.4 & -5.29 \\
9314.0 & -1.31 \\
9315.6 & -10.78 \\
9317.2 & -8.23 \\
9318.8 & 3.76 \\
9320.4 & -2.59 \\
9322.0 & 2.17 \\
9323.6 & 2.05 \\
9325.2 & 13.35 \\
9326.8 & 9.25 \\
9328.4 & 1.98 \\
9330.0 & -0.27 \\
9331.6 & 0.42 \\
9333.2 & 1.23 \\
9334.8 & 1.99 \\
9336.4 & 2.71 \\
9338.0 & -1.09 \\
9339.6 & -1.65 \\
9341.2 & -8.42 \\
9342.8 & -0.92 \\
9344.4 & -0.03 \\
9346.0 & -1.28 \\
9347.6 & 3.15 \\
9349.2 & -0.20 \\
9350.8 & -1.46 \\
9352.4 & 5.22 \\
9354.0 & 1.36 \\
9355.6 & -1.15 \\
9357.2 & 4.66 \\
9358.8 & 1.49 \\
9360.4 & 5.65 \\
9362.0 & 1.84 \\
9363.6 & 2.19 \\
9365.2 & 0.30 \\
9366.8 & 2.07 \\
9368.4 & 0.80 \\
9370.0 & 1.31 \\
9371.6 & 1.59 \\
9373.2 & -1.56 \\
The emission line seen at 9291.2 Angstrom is H-beta 4861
